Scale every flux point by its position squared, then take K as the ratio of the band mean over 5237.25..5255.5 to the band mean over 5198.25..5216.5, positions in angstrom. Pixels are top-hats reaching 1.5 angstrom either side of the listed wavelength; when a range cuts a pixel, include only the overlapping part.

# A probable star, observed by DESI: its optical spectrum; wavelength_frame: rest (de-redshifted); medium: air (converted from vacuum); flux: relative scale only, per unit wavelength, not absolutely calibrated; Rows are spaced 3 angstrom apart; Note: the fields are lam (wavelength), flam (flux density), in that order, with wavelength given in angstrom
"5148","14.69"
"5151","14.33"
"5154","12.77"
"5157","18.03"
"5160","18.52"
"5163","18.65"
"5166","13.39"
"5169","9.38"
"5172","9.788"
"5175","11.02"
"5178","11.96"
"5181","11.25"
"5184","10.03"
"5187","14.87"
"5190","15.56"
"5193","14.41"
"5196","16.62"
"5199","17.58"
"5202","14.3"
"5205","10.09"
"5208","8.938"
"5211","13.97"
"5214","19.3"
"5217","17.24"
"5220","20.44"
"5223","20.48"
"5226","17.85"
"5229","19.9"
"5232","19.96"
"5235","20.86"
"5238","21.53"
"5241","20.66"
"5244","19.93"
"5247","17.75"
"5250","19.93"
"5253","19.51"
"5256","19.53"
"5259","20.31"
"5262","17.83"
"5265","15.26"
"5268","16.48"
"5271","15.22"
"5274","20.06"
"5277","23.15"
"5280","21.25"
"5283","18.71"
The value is 1.43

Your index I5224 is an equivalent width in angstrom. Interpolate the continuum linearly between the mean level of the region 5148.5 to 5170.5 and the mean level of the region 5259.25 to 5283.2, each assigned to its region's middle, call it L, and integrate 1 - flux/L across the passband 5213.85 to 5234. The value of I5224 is -2.7 angstrom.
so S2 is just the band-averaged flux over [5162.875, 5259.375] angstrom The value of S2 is 16.2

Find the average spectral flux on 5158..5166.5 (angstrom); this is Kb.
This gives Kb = 17.3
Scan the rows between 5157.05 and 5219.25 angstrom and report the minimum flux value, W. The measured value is 8.938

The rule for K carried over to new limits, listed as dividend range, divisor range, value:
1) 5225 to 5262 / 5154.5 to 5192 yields 1.50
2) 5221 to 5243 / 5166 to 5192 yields 1.73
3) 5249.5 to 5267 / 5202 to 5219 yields 1.34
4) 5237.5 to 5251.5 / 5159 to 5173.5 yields 1.48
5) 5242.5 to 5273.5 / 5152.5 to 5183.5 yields 1.41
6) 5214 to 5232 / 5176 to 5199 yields 1.42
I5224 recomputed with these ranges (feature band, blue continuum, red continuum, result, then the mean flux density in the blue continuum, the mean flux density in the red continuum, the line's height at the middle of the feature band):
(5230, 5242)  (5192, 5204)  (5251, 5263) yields -1.8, 15.5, 19.4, 18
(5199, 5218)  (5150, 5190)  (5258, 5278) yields 1.4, 13.5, 18.2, 15.3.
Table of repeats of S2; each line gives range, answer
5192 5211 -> 13.7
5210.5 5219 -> 17.4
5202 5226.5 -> 15.9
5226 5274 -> 19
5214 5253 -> 19.7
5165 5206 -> 12.9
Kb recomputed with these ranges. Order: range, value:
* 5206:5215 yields 13.6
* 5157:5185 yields 13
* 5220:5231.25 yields 19.6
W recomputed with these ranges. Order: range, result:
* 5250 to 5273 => 15.22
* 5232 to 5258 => 17.75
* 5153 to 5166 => 12.77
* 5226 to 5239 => 17.85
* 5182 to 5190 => 10.03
